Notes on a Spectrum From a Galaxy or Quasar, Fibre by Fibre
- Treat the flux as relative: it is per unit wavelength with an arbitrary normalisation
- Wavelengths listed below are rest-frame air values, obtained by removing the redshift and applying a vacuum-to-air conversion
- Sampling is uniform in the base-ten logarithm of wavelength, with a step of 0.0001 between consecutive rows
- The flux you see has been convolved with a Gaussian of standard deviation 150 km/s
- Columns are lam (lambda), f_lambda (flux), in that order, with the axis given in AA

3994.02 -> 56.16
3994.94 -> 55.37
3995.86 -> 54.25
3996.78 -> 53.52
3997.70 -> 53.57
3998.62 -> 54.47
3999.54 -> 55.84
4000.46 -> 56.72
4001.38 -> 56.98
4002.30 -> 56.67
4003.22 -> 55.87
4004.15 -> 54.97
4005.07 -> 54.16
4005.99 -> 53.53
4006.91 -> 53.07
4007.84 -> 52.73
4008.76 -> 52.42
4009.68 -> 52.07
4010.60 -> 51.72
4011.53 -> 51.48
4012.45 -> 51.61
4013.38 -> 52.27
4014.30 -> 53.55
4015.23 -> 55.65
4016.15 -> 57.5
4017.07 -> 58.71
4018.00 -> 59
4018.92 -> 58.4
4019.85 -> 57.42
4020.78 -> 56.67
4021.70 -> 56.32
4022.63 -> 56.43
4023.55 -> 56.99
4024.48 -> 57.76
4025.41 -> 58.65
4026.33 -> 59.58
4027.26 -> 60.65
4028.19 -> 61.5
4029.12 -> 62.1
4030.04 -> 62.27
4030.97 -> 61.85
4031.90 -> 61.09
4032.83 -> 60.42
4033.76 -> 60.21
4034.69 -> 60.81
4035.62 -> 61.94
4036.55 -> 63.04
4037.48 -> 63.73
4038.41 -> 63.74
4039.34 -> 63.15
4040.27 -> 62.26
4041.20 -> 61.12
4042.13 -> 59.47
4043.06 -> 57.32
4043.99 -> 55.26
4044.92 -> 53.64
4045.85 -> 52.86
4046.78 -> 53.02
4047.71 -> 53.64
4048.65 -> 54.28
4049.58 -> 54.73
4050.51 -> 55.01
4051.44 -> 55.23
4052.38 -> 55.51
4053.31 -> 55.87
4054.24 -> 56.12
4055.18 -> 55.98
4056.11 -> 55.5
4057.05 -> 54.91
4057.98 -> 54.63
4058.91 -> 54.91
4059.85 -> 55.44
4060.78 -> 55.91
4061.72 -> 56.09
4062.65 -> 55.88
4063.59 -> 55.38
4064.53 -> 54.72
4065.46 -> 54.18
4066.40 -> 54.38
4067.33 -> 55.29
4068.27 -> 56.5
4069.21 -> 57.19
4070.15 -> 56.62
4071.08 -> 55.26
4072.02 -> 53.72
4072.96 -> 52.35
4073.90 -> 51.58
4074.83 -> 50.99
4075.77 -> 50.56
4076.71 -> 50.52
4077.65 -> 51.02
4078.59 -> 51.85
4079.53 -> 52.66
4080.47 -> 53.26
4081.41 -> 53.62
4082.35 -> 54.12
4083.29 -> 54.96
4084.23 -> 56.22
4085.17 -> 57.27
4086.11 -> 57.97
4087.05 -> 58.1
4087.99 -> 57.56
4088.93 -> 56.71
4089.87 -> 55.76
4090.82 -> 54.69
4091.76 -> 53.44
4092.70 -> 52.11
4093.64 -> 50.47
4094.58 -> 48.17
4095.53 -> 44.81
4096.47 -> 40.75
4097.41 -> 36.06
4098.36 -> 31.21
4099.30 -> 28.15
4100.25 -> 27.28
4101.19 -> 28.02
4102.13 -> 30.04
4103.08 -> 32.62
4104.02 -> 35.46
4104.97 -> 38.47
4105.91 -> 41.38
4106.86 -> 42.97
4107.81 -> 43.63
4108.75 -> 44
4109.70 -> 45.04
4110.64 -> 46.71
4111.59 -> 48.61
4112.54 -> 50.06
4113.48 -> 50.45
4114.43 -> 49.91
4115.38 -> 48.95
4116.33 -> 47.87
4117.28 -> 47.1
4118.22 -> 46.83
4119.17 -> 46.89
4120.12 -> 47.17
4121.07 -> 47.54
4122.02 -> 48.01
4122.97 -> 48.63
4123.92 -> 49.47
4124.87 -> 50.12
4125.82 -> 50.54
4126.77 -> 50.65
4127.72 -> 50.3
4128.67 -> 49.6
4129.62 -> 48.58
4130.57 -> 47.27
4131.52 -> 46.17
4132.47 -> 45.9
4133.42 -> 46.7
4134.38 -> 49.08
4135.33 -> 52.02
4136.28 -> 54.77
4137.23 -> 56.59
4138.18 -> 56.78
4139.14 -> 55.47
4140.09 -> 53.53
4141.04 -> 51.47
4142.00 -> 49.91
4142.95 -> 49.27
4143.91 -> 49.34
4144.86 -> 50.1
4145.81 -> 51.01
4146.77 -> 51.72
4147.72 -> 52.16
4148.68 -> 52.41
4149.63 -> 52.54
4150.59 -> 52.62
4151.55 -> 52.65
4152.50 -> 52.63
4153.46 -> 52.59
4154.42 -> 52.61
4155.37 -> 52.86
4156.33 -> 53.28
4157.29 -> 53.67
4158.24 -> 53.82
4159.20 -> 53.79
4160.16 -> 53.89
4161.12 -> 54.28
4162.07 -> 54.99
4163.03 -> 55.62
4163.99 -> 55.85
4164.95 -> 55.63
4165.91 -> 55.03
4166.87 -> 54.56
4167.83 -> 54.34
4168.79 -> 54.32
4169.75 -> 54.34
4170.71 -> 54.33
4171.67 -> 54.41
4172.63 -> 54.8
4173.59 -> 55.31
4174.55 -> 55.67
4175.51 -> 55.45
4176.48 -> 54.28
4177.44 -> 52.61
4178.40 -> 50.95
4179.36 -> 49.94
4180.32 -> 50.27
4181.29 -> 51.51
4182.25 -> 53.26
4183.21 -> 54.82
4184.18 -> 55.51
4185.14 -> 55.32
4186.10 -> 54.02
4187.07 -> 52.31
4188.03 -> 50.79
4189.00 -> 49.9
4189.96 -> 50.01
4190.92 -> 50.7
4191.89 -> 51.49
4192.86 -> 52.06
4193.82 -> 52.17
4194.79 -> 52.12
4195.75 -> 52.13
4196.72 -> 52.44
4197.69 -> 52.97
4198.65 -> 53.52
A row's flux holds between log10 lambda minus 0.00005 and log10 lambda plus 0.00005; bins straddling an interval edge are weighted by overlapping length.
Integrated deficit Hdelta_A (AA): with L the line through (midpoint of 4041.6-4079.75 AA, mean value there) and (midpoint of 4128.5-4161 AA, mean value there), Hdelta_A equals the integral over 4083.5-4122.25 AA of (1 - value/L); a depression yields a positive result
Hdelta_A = 5.4 AA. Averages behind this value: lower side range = 54.6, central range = 45.8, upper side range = 51.7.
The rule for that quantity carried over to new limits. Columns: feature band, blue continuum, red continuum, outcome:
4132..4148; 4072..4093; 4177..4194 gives 0.4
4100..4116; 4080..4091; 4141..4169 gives 3.9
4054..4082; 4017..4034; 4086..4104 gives -2.4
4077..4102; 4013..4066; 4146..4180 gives 3.4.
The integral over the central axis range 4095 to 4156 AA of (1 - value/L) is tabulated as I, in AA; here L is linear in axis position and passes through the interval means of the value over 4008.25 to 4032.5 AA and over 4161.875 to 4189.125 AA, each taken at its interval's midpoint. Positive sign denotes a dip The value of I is 8.7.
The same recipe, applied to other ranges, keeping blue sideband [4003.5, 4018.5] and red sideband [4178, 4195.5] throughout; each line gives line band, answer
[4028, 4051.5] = -2.31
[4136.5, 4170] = -0.54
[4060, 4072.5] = -0.47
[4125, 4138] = 0.66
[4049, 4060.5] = -0.38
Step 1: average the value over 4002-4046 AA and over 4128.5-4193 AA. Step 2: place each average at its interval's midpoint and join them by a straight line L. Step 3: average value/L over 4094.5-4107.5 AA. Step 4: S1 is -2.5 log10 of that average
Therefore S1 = 0.462 mag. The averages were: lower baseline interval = 57.6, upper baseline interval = 52.6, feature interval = 35.8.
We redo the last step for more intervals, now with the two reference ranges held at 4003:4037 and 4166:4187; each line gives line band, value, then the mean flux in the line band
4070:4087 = 0.044 mag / 53.7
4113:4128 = 0.131 mag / 48.8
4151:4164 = 0.011 mag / 53.7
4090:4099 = 0.210 mag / 45.8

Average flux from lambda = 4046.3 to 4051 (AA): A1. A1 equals 54.2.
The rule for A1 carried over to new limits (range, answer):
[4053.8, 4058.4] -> 55.4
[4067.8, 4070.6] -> 56.6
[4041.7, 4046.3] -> 55.7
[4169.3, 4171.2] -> 54.4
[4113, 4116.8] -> 49.3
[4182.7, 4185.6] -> 55.2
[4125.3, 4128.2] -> 50.5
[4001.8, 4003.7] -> 56.1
